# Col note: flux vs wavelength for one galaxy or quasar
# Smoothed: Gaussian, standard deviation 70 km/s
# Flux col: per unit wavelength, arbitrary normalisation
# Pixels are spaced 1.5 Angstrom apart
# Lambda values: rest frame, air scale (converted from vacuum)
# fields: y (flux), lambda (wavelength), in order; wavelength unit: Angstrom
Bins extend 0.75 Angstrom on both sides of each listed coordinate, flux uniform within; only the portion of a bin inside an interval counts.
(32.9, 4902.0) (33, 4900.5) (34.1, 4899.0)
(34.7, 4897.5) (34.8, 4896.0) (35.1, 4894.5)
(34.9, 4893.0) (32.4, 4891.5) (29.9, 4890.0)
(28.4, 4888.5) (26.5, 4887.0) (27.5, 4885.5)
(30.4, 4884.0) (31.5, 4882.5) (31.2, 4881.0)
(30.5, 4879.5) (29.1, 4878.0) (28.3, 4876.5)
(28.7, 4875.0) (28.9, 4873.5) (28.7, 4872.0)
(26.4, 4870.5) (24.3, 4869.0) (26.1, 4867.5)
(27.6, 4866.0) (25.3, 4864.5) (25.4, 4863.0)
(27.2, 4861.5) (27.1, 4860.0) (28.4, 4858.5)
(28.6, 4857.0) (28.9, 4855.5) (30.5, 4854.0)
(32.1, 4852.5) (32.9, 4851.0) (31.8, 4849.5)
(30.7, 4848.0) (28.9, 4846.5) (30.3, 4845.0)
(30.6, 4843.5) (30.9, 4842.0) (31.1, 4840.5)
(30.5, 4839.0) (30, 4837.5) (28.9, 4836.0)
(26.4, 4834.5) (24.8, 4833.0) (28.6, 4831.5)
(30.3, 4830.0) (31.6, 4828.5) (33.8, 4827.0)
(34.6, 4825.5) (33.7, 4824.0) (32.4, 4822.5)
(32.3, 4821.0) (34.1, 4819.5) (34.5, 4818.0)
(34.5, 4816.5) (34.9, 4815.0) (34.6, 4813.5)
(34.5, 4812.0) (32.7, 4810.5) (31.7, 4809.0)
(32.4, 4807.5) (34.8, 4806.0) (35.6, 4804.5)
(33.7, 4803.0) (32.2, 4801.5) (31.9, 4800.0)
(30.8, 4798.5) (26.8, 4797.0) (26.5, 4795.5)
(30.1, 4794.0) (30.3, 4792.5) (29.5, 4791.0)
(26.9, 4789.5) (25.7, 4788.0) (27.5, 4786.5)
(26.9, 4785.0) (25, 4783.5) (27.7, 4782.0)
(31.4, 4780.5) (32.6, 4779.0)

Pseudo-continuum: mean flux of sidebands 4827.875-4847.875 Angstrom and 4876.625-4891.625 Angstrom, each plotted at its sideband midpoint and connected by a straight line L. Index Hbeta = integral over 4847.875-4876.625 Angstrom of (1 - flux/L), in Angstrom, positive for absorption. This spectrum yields 1.15 Angstrom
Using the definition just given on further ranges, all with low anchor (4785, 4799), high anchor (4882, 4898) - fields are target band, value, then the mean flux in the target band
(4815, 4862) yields -1.76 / 30.8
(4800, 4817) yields -2.97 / 33.7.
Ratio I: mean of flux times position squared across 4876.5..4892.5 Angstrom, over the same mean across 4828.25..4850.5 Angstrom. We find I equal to 1.02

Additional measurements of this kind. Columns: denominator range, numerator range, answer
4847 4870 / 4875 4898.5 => 1.10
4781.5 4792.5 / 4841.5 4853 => 1.17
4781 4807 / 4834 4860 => 1.04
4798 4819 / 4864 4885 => 0.87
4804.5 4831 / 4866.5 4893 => 0.89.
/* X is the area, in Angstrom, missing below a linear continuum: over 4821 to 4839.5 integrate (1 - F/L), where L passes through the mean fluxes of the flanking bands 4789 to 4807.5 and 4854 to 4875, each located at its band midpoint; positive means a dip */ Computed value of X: -0.9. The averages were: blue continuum 30.9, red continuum 27.3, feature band 30.5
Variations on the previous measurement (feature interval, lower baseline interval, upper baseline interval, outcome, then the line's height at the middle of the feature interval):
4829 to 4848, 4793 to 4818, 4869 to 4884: 0.9 Angstrom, 30.8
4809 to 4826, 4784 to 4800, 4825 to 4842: -2.6 Angstrom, 29.3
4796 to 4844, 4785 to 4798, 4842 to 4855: -4.0 Angstrom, 29.4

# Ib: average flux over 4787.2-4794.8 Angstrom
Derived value 28.5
